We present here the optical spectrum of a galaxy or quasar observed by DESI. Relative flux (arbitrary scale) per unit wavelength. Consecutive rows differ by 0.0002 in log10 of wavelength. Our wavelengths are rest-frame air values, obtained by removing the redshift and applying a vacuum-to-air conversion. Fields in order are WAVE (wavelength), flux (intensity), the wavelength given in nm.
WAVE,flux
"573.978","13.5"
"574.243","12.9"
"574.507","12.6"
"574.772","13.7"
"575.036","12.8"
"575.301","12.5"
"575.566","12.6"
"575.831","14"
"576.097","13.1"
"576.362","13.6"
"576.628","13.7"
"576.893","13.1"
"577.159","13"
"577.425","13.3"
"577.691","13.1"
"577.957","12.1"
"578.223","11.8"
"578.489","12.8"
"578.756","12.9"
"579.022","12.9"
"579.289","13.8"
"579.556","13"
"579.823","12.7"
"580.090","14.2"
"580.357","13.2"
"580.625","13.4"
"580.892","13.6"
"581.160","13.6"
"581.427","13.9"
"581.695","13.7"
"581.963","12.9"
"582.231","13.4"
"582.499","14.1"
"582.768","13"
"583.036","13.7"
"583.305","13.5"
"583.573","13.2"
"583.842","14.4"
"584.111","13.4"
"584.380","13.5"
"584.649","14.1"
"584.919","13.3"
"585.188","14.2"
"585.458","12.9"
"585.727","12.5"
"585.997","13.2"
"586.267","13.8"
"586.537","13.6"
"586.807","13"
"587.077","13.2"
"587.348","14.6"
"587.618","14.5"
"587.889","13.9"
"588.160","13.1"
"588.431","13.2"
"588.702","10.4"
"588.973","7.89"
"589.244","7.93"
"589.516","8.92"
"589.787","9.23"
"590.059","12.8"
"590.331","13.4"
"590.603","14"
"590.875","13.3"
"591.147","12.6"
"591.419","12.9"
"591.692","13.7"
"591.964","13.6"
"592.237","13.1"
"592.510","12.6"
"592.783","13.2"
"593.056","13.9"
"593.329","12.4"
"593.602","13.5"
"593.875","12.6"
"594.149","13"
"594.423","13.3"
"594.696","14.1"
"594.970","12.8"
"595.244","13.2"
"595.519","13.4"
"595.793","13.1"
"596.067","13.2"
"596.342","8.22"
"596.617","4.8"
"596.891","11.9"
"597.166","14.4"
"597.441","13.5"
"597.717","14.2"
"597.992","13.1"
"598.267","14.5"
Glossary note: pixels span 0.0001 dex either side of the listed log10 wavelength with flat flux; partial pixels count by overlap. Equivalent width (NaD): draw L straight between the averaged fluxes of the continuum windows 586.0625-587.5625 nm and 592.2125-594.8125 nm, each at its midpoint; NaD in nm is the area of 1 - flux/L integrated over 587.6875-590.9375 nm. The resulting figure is 0.471 nm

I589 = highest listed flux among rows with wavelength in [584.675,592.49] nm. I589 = 14.6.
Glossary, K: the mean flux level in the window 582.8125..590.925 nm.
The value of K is 12.7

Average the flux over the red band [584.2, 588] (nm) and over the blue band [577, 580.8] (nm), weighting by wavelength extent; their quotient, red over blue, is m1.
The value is 1.0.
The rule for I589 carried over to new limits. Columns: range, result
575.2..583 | 14.2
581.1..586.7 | 14.4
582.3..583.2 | 14.1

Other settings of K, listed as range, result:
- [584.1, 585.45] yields 13.6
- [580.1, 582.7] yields 13.5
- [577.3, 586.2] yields 13.3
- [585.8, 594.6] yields 12.6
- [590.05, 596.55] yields 12.9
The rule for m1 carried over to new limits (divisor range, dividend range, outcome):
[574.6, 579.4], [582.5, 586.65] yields 1.04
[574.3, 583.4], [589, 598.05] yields 0.94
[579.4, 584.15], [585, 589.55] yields 0.93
